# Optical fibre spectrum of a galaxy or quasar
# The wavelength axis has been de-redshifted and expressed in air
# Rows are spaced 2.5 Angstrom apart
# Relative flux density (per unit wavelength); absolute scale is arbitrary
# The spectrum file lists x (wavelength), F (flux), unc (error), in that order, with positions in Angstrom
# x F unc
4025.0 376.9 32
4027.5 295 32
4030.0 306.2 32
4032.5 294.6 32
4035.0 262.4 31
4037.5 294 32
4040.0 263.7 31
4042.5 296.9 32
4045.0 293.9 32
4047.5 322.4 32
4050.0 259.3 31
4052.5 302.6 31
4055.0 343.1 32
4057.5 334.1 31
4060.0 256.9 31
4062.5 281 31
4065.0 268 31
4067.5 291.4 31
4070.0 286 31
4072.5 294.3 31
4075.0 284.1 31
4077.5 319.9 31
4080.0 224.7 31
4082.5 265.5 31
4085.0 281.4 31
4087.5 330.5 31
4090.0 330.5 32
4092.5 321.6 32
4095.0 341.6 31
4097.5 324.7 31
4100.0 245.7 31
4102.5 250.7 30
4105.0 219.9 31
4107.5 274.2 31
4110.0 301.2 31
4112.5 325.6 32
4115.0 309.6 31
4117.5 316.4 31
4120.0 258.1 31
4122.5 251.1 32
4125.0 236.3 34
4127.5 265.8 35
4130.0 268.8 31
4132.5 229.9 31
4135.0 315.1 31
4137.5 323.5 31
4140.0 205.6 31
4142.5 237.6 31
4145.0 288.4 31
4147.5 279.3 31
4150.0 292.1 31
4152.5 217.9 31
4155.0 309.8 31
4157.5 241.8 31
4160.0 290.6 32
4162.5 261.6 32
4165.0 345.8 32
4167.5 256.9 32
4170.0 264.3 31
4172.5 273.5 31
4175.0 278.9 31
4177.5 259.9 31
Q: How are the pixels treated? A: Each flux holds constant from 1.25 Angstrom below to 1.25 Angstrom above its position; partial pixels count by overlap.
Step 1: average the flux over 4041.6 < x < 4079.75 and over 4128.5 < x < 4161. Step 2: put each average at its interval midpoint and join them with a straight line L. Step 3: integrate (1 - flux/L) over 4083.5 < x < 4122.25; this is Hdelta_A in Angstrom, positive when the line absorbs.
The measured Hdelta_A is -1.7 Angstrom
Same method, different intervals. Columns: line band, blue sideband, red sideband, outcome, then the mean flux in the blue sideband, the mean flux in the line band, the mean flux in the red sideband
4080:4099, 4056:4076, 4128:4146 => -1.78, 288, 307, 267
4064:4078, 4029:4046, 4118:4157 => -0.48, 287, 289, 266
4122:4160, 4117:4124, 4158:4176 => 1.22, 269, 265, 280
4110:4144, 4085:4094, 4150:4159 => 1.65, 322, 274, 262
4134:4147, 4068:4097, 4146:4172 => 0.37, 299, 274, 276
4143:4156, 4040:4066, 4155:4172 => 0.30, 295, 275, 279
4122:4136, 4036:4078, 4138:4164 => 0.55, 293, 261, 265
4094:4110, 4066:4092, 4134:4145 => 0.39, 291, 277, 271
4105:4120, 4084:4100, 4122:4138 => -0.22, 316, 294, 268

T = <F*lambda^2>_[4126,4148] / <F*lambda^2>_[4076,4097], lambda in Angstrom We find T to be 0.91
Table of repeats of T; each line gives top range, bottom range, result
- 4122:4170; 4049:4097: 0.94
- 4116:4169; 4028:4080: 0.97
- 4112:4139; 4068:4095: 0.97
